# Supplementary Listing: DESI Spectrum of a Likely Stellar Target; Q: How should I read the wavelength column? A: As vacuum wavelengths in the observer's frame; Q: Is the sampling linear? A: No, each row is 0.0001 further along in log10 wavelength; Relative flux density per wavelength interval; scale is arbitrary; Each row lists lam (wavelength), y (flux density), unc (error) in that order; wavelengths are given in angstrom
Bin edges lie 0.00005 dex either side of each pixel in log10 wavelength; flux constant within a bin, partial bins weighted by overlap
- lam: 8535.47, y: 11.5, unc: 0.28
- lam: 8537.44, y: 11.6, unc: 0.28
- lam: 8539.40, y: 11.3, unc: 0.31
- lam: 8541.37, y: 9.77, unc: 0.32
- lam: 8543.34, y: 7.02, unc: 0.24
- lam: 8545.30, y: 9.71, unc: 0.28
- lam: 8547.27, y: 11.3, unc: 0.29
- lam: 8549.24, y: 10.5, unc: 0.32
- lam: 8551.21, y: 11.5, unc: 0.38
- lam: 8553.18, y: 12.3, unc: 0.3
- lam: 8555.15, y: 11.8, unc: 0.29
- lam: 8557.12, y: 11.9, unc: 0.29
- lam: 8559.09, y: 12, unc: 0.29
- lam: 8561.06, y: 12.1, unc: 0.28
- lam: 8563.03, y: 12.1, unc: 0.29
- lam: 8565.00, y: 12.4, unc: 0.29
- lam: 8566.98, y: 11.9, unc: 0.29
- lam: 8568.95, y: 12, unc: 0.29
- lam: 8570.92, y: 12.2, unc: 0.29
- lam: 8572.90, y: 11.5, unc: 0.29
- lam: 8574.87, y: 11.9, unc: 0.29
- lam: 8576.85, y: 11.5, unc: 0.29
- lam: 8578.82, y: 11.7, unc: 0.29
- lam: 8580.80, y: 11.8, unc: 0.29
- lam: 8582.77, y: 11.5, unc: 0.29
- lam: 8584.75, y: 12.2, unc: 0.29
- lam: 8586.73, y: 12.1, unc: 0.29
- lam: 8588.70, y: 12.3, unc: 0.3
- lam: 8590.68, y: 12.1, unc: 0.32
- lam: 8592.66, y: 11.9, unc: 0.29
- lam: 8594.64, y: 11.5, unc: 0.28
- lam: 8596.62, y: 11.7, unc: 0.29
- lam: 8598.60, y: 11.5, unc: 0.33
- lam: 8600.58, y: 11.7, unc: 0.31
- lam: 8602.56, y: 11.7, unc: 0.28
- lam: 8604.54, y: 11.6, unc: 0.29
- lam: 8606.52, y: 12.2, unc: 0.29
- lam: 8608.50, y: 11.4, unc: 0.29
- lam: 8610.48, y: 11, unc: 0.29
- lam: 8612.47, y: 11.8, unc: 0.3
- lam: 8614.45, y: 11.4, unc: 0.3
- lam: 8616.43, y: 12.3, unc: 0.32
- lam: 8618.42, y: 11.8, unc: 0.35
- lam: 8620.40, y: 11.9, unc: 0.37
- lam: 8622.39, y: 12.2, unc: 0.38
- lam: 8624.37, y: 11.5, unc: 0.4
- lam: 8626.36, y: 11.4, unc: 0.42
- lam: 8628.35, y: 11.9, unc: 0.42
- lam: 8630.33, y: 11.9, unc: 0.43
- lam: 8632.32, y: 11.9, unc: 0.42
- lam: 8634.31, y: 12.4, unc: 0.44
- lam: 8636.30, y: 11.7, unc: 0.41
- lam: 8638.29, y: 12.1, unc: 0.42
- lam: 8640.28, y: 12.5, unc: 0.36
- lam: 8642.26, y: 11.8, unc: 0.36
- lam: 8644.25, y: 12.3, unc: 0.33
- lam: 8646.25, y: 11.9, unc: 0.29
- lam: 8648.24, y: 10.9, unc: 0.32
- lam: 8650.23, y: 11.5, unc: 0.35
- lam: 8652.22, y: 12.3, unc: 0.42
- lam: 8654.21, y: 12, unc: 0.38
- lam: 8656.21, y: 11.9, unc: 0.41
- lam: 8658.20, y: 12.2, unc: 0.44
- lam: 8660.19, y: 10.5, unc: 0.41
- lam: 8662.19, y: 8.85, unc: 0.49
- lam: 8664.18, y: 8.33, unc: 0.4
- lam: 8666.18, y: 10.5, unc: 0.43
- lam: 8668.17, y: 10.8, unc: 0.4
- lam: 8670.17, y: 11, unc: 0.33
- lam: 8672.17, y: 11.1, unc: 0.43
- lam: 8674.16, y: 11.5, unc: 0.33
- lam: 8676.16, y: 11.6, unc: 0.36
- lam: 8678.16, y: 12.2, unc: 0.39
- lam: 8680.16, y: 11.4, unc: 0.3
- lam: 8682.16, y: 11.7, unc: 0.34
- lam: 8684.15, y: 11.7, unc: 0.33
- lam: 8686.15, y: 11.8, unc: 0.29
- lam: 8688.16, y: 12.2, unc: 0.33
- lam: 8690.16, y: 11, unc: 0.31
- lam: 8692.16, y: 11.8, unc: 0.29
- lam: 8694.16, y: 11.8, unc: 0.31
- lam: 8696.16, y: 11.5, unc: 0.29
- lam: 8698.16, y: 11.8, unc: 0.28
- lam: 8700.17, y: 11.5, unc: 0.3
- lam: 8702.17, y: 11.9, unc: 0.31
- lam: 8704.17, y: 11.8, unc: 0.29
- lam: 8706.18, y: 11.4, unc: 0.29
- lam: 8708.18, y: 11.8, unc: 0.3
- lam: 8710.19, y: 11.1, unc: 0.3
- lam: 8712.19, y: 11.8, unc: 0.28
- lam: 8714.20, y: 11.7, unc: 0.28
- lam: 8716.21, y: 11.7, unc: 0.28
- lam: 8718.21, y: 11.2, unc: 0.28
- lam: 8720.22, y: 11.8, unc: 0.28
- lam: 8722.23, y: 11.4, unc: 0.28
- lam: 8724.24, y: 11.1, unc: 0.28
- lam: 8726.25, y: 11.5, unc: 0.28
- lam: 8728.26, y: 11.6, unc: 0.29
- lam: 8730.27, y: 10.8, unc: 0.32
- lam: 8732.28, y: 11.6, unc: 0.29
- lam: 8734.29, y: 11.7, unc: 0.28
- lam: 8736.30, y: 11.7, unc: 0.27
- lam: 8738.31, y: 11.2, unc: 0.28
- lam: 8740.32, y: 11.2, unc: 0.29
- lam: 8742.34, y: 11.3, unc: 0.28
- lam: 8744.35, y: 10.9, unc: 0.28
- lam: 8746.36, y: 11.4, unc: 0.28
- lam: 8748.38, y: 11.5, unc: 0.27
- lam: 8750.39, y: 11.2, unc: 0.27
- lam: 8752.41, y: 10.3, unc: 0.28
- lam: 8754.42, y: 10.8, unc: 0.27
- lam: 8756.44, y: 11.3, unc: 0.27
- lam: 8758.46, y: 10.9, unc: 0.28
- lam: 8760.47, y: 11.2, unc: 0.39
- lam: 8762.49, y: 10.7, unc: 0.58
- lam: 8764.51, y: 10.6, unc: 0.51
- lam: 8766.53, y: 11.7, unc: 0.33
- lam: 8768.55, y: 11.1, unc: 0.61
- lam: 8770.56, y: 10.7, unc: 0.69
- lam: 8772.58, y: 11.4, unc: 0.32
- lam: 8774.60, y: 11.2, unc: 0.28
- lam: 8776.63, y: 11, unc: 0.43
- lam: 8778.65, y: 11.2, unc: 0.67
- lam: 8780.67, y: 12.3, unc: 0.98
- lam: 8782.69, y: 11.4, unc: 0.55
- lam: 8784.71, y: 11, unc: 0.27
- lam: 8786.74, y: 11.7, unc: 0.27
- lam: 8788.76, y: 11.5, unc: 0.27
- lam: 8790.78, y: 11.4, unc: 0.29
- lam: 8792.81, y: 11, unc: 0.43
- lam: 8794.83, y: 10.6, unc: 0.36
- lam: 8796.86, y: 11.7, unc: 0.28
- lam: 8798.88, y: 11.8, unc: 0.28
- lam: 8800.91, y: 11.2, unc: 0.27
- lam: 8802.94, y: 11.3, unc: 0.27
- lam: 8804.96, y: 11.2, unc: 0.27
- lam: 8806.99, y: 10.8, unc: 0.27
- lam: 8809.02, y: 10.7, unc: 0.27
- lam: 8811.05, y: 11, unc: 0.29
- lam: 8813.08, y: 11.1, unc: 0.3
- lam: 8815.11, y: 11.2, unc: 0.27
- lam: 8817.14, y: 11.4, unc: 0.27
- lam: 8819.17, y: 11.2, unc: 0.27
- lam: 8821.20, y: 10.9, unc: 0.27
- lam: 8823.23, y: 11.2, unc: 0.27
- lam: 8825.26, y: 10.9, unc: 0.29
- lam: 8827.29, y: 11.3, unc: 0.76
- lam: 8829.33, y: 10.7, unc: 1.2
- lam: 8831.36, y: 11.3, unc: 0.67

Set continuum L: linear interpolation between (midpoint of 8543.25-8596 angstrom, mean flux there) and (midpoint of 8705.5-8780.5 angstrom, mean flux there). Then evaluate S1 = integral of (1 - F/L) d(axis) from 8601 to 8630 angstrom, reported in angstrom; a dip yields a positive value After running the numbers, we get -0.42 angstrom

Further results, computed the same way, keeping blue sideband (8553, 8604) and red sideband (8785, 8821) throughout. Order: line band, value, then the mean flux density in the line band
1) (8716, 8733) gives 0.1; 11.4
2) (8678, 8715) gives -0.4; 11.7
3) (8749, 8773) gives 0.7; 11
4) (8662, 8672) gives 1.3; 10.1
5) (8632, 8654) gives -0.5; 11.9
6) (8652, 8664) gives 0.6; 11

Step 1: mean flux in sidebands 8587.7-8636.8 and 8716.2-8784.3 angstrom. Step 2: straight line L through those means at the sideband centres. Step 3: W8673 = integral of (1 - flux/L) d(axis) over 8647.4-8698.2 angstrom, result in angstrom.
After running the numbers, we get 1.12 angstrom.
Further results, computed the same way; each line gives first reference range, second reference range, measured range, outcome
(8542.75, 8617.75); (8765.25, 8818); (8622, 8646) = -0.9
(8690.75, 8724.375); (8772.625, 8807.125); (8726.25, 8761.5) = 0.8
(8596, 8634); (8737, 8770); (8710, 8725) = -0.3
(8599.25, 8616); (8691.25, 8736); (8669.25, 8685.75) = 0.1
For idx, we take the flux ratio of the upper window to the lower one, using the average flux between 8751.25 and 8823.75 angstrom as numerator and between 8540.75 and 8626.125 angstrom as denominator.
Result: 1.0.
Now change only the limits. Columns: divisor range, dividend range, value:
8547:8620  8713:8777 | 0.95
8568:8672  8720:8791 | 0.97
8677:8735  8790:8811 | 0.96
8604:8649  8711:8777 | 0.95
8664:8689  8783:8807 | 1.00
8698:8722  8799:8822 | 0.96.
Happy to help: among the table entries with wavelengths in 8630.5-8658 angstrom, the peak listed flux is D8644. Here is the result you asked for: 12.5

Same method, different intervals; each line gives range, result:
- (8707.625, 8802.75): 12.3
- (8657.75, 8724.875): 12.2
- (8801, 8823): 11.4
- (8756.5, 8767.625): 11.7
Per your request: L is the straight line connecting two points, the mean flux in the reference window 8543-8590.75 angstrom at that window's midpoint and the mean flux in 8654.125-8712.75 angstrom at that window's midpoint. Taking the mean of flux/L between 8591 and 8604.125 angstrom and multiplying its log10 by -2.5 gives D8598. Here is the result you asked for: -0.01 mag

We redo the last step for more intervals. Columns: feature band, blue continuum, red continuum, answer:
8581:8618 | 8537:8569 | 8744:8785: -0.05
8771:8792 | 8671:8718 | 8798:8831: -0.01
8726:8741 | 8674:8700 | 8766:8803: 0.01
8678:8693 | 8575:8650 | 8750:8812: -0.02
